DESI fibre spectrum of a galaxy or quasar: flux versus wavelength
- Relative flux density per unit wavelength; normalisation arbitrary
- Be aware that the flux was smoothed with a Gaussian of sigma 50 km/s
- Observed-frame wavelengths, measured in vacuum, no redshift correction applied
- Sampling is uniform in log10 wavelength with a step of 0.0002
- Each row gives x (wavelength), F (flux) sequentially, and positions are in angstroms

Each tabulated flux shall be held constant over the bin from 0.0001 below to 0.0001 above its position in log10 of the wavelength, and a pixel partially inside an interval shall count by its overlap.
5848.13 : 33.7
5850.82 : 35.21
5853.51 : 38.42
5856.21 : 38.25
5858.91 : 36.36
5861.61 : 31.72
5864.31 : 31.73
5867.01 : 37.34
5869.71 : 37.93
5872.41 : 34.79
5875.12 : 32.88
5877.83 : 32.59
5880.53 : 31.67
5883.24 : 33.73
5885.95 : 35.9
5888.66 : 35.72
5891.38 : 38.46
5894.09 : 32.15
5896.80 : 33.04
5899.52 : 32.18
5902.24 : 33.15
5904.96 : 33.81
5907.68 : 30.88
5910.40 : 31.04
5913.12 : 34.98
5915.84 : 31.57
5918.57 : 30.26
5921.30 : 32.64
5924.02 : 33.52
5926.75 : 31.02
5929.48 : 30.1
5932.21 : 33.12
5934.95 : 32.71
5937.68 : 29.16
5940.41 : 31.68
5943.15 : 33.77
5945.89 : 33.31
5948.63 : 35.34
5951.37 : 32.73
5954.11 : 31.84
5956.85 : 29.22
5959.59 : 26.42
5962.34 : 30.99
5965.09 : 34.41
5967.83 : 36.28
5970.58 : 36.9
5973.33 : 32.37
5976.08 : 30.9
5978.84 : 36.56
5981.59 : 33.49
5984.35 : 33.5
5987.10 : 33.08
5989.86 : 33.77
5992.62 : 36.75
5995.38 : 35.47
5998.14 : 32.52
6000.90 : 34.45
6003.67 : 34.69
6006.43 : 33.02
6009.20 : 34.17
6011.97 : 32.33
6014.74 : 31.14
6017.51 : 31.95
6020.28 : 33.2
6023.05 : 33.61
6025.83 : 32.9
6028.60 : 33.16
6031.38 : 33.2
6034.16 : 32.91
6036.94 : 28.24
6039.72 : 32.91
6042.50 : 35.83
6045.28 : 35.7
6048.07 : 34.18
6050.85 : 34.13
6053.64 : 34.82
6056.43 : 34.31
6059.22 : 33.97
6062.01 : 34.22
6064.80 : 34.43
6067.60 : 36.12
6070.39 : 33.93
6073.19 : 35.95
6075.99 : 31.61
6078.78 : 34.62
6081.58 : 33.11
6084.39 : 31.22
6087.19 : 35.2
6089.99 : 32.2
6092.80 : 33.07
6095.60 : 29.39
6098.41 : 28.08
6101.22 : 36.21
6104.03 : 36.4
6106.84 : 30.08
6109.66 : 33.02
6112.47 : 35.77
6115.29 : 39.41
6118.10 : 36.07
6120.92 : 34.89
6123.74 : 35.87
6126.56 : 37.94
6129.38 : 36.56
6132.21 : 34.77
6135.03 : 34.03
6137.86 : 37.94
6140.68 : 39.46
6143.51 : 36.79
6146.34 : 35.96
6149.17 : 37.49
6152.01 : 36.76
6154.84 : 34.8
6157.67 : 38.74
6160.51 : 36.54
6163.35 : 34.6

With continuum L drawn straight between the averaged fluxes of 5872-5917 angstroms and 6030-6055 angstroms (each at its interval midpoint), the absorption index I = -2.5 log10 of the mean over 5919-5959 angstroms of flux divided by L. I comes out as 0.05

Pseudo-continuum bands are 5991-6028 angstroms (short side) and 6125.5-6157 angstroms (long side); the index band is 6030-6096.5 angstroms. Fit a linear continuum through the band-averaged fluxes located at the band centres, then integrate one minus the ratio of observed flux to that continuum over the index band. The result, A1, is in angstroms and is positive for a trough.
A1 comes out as 2.3 angstroms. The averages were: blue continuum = 33.5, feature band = 33.6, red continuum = 36.6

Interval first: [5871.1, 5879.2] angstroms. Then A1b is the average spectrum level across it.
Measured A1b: 33.4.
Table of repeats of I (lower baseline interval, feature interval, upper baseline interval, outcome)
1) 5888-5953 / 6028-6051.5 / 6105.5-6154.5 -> 0.04 mag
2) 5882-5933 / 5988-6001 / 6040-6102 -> -0.04 mag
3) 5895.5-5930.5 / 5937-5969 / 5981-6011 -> 0.03 mag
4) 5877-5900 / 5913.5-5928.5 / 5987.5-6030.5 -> 0.06 mag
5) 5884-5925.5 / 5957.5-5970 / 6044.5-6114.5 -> 0.04 mag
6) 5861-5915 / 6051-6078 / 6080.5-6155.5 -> 0.01 mag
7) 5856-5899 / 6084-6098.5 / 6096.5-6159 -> 0.12 mag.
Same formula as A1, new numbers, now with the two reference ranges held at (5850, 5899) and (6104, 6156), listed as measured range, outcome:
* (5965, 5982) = 0.39 angstroms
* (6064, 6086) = 1.15 angstroms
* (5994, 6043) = 3.37 angstroms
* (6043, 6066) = 0.73 angstroms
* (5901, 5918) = 1.23 angstroms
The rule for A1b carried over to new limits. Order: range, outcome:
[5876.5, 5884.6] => 32.7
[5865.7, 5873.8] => 36.7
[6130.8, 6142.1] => 36.6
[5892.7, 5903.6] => 32.7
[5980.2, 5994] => 34.1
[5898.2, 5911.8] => 32.2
